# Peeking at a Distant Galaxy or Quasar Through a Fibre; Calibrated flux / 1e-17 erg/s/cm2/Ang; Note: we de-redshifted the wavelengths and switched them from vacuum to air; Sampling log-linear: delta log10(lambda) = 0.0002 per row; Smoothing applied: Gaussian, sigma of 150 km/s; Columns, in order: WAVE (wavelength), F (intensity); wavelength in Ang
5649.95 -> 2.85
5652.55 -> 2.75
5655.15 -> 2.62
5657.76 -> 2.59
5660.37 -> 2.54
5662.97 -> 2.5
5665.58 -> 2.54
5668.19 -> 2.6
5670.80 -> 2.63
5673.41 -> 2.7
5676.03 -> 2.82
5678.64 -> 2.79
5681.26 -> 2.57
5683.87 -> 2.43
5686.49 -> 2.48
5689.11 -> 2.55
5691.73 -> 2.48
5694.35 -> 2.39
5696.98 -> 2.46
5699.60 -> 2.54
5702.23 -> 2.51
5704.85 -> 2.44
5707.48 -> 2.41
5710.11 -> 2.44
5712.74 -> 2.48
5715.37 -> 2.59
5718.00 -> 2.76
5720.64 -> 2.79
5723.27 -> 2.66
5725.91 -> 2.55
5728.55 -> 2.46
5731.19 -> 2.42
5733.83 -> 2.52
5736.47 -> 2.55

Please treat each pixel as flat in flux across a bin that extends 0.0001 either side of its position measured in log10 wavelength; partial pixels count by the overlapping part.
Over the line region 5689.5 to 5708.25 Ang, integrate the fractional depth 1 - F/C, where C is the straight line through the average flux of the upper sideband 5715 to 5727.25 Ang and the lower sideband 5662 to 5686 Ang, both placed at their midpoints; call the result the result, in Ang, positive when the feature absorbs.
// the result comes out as 1.3 Ang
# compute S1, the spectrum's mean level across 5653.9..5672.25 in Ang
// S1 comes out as 2.58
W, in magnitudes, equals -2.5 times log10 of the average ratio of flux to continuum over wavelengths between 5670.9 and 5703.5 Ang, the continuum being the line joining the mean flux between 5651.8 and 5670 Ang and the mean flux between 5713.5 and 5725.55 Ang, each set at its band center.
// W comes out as 0.027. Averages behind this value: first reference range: 2.59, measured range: 2.56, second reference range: 2.68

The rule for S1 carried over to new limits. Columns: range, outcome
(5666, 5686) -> 2.64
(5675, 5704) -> 2.54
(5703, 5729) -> 2.56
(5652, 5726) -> 2.57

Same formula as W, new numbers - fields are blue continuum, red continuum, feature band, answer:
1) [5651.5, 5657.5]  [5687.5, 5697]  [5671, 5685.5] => -0.05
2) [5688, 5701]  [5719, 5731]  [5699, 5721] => 0.00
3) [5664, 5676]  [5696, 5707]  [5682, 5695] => 0.03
